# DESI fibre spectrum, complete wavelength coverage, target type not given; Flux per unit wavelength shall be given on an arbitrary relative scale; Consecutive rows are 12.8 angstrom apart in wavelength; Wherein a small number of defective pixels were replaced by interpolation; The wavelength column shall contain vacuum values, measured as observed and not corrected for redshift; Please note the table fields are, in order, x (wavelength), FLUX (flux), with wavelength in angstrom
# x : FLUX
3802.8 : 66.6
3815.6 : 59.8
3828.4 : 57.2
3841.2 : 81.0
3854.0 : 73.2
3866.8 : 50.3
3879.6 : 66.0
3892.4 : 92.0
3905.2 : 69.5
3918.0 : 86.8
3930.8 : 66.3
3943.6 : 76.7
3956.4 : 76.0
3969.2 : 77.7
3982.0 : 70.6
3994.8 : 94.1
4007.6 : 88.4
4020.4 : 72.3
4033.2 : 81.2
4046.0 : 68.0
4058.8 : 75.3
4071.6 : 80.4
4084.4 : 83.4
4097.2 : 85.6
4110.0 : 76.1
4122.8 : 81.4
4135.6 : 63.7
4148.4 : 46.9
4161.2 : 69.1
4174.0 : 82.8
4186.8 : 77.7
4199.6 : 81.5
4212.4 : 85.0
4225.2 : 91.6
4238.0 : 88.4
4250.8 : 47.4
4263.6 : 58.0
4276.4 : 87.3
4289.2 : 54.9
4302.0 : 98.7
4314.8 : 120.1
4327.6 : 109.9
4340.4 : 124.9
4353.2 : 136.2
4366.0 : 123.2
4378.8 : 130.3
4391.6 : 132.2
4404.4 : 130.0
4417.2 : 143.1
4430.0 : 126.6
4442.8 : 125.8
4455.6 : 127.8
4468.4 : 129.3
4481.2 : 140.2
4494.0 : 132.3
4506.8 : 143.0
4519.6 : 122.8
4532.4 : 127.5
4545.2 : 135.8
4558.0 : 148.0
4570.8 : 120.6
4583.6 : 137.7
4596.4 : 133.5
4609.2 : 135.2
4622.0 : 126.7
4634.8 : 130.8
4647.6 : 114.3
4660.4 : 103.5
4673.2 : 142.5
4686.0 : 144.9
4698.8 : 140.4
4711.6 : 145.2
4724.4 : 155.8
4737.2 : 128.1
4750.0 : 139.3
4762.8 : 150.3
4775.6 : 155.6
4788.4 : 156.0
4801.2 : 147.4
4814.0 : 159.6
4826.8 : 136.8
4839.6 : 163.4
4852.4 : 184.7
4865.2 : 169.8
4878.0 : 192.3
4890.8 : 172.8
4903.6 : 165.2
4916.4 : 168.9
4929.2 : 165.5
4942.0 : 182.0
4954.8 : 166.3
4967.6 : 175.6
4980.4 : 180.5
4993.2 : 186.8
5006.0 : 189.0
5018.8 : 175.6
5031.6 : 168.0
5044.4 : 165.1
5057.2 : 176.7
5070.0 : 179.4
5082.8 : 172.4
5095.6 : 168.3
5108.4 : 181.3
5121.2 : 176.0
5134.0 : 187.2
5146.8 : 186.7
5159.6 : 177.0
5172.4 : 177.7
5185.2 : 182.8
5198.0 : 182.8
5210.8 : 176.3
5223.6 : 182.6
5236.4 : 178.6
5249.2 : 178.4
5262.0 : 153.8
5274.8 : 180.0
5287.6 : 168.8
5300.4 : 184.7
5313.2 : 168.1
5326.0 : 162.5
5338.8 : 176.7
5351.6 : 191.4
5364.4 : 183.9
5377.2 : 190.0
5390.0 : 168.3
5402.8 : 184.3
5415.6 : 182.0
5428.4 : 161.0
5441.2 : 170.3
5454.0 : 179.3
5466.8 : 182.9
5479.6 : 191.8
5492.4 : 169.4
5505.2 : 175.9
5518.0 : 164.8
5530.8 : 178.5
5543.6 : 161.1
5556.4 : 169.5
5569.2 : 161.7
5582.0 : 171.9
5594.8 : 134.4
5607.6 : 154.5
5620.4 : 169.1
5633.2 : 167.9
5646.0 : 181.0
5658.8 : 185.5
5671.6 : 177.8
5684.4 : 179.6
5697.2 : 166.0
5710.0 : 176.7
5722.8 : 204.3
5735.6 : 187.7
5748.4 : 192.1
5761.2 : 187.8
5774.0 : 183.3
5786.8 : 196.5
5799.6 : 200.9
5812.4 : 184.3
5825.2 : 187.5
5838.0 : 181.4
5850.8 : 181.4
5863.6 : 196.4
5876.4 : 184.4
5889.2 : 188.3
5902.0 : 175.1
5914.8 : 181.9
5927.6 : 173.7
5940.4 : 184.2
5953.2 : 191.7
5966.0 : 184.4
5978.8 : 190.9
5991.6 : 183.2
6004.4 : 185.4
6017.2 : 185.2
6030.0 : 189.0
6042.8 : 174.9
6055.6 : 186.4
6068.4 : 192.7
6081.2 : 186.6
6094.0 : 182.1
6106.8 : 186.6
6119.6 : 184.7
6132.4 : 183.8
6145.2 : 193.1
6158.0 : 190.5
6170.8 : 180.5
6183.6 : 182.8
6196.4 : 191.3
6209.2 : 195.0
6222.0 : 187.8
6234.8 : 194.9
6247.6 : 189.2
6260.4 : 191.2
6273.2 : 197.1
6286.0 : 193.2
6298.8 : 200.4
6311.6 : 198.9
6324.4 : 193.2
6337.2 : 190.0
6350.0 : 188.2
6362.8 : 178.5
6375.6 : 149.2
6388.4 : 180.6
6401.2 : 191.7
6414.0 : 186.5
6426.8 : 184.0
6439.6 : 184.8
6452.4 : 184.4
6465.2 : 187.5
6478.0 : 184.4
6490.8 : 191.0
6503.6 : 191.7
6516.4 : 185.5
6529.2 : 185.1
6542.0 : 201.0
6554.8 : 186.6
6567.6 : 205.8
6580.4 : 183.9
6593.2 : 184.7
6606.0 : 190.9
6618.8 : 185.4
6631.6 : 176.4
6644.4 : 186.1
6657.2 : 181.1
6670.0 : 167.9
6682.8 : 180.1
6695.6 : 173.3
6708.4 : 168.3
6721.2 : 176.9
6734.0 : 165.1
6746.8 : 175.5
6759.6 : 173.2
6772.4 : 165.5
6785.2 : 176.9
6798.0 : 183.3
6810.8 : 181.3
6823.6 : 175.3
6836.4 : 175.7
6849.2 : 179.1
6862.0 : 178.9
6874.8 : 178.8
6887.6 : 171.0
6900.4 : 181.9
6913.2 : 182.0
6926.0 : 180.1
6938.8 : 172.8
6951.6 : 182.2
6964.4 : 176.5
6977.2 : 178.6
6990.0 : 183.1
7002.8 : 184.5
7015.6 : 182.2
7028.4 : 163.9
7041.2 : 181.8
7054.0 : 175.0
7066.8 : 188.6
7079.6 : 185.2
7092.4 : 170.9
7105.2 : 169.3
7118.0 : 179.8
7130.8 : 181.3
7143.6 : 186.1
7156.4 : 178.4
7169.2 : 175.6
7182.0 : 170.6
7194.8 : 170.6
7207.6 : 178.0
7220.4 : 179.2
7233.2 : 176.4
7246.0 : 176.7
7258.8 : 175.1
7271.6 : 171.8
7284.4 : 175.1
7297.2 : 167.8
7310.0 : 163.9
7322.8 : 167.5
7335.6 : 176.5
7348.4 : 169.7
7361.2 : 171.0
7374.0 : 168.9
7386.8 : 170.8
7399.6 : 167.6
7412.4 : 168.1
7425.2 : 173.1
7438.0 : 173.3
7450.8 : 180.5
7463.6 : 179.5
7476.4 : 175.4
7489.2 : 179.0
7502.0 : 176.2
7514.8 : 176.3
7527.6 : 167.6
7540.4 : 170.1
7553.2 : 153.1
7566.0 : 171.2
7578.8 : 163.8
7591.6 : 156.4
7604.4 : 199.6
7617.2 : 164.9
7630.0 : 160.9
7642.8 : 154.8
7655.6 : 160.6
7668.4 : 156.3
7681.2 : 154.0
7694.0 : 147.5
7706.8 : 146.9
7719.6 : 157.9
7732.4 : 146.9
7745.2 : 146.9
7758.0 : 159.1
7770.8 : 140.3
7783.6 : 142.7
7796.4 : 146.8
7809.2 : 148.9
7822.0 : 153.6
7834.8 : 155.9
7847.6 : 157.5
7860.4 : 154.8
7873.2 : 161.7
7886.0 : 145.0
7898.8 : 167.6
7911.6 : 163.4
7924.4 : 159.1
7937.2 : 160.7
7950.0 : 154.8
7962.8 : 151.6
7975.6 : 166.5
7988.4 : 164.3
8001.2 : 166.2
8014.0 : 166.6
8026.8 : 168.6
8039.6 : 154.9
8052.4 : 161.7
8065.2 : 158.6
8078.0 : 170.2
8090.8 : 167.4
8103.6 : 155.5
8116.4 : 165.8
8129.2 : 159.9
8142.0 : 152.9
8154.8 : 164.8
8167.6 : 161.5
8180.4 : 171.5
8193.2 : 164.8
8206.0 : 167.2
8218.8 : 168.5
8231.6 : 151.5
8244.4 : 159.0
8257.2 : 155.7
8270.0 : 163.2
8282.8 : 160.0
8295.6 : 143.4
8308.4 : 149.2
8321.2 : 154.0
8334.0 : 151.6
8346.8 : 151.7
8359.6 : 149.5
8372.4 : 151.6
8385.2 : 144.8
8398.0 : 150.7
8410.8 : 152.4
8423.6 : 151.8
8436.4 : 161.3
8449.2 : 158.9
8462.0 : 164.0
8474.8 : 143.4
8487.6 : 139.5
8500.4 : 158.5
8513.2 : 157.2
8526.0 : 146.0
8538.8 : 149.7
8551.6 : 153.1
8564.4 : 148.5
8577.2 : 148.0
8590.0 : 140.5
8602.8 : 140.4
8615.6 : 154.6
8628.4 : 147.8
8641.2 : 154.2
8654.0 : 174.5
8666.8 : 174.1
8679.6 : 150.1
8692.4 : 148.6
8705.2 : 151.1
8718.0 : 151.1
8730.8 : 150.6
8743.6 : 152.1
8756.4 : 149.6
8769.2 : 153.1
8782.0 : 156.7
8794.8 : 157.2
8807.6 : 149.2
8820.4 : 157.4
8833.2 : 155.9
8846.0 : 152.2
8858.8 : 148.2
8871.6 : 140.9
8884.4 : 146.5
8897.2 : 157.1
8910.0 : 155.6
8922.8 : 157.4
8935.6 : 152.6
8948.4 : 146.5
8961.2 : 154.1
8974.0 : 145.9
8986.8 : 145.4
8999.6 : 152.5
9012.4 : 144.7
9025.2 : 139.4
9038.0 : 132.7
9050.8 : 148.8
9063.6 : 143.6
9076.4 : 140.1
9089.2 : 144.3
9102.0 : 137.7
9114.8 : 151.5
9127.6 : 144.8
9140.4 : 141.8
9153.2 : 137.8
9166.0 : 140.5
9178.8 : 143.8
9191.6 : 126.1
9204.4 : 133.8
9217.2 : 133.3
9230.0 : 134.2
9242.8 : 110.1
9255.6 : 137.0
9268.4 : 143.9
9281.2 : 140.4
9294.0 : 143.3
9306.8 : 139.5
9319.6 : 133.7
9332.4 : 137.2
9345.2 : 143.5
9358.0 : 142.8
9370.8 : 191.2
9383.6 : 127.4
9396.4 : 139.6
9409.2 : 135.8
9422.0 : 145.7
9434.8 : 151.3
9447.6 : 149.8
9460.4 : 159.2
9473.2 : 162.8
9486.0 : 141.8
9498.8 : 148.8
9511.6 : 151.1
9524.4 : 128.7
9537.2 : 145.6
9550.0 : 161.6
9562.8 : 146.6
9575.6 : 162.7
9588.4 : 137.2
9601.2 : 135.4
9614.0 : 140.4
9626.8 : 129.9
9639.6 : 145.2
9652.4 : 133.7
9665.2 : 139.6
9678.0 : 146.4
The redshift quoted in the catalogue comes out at 0.08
